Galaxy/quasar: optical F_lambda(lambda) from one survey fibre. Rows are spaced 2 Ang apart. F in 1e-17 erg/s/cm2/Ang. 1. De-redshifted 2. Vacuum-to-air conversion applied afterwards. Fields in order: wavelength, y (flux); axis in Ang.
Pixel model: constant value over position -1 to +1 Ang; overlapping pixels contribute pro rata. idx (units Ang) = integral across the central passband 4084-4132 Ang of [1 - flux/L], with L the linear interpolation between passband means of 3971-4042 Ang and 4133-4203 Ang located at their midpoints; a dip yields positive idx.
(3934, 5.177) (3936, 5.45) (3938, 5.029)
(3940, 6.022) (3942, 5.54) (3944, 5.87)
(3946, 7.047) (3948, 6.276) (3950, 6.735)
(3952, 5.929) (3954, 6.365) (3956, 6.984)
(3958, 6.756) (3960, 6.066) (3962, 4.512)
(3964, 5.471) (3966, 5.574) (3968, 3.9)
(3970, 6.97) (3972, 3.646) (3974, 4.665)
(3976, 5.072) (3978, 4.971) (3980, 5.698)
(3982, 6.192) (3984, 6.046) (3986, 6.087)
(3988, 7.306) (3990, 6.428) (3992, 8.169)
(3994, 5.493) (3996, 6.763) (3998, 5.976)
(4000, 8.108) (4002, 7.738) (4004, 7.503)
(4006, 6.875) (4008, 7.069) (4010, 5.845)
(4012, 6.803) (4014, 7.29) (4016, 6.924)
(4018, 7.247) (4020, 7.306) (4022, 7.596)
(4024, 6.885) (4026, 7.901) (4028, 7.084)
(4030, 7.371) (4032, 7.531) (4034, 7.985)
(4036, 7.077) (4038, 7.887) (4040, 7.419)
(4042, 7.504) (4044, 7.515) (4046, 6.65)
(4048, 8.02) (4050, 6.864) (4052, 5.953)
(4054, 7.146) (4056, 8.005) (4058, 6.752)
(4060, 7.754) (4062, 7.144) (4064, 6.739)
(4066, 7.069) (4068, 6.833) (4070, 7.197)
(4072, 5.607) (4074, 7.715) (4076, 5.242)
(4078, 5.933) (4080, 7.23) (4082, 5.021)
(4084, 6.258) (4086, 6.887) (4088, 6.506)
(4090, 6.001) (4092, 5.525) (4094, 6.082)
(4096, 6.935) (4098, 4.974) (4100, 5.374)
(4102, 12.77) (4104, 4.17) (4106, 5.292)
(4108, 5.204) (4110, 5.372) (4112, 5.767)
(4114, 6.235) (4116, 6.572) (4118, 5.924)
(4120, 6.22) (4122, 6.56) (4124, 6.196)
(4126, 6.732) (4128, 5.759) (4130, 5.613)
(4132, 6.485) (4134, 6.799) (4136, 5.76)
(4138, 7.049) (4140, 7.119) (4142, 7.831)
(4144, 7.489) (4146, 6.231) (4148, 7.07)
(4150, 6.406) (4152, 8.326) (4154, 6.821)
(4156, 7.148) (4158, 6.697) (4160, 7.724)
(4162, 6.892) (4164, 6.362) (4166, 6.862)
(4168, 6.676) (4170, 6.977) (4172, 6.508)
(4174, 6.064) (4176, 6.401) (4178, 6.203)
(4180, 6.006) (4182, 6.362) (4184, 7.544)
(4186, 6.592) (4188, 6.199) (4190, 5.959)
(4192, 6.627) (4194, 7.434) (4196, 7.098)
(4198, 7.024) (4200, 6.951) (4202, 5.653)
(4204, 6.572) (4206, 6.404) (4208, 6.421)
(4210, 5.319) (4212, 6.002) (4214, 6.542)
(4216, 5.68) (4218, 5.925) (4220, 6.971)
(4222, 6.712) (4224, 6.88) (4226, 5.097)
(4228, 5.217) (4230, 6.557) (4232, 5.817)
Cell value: 3.92 Ang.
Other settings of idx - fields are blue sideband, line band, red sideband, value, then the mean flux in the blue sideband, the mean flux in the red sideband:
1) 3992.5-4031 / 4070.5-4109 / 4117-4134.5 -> 1.4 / 7.06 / 6.24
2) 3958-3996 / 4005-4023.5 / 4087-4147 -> -3.4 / 5.74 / 6.35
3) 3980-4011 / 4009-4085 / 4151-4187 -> -2.9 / 6.74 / 6.79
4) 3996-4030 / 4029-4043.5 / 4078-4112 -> -1.4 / 7.13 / 6.2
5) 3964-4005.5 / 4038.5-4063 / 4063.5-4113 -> -4.0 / 6.11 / 6.3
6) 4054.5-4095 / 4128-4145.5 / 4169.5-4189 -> -0.5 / 6.58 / 6.47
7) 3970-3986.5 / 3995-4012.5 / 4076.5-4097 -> -4.4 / 5.37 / 6.21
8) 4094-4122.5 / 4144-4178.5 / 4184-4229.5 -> -2.8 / 6.23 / 6.36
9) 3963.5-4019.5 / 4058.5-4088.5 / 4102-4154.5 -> -1.0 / 6.3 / 6.46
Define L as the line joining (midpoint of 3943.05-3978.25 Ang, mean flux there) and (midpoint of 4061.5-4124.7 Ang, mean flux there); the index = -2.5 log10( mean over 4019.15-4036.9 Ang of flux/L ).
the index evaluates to -0.22 mag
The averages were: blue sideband 5.73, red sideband 6.32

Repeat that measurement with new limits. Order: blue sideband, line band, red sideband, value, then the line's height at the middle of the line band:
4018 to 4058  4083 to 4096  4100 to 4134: 0.07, 6.65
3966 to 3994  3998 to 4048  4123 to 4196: -0.21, 5.99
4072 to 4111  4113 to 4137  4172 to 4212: 0.01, 6.3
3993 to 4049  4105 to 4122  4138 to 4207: 0.18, 6.94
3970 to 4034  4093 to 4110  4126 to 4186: 0.07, 6.7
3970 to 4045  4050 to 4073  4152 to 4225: -0.03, 6.73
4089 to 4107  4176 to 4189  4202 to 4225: -0.03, 6.3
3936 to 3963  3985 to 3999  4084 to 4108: -0.08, 6.15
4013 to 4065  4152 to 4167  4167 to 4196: -0.06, 6.67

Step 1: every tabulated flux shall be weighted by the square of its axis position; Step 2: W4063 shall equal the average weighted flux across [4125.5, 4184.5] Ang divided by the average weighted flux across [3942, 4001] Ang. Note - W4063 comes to 1.2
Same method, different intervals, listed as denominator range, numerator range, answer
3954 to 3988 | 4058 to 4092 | 1.23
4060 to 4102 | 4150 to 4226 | 1.07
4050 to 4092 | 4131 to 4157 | 1.09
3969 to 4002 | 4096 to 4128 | 1.08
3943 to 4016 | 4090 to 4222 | 1.14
